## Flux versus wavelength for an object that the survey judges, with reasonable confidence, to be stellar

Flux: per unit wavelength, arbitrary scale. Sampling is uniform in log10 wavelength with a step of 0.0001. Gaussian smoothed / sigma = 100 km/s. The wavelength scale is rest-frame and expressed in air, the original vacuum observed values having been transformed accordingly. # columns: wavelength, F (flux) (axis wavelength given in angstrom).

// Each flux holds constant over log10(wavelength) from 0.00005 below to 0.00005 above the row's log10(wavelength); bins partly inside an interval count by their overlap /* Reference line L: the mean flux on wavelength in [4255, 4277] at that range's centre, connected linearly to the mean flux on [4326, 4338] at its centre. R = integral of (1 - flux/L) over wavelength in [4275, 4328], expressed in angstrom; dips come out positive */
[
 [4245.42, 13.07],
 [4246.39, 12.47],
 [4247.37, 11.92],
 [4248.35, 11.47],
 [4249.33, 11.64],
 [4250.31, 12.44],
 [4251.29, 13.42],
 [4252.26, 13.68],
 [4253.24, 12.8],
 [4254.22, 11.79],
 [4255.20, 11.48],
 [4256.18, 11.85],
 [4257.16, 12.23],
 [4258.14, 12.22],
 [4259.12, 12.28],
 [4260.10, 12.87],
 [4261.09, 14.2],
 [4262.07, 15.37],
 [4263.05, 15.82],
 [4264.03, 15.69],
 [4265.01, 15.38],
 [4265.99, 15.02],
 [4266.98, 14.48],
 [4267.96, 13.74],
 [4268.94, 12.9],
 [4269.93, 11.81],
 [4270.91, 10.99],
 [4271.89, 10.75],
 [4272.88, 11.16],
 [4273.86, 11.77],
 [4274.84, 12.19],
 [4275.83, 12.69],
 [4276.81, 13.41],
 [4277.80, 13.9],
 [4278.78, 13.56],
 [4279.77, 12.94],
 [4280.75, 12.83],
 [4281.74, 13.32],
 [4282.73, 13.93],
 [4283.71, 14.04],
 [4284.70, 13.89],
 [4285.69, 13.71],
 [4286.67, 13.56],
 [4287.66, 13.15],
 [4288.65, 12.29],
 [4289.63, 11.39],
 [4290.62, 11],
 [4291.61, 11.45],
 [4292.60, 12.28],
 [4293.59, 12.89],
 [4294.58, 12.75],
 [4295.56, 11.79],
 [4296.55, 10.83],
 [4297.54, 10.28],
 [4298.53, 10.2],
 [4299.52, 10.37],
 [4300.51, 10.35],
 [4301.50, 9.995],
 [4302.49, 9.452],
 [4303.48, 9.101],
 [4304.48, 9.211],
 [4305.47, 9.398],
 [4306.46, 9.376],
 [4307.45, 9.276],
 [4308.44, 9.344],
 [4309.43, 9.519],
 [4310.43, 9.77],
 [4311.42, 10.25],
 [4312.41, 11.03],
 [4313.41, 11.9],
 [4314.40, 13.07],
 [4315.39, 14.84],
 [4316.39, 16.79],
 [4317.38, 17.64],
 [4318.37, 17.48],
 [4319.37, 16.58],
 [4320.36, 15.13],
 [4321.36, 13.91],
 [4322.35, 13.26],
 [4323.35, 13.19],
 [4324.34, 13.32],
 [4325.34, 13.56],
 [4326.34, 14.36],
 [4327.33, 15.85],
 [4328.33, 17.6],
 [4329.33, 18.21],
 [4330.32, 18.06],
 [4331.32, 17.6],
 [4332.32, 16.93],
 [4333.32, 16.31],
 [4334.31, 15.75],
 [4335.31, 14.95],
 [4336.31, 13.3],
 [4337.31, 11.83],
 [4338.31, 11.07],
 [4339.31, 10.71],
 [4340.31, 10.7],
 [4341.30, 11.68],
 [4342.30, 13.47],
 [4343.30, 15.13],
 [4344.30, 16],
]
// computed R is 7.6 angstrom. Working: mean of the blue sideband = 13.1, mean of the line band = 12.5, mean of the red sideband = 15.8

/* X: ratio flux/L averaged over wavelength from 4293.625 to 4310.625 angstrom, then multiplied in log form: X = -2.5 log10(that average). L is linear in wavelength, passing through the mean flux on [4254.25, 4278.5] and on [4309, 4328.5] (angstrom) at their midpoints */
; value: 0.32 mag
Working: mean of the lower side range 13.1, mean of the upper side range 13.9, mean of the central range 10.1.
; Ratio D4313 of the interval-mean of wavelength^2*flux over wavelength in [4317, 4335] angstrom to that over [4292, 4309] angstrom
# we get 1.5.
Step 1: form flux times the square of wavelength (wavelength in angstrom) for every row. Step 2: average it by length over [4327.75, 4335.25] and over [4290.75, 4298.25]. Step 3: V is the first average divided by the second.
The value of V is 1.49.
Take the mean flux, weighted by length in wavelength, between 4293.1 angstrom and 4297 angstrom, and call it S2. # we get 12.1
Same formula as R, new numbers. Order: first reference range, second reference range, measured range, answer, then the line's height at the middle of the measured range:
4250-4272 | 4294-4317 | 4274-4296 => -1.64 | 12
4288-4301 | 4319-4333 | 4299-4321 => 2.80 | 13.4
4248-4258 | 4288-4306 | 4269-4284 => -1.43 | 11.5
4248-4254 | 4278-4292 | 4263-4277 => -0.34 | 12.8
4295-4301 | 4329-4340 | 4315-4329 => -1.98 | 13.4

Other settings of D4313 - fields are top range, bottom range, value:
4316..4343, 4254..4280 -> 1.16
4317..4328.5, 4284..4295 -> 1.21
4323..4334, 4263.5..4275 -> 1.26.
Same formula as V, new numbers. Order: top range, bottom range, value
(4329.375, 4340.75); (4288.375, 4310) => 1.39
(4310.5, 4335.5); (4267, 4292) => 1.21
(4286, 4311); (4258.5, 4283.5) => 0.82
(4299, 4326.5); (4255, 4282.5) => 0.95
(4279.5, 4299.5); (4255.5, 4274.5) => 0.95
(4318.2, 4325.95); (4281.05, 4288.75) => 1.08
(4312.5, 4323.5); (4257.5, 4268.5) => 1.07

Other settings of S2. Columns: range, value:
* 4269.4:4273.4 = 11.2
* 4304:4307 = 9.34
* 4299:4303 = 10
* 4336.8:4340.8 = 11.1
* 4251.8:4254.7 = 12.7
